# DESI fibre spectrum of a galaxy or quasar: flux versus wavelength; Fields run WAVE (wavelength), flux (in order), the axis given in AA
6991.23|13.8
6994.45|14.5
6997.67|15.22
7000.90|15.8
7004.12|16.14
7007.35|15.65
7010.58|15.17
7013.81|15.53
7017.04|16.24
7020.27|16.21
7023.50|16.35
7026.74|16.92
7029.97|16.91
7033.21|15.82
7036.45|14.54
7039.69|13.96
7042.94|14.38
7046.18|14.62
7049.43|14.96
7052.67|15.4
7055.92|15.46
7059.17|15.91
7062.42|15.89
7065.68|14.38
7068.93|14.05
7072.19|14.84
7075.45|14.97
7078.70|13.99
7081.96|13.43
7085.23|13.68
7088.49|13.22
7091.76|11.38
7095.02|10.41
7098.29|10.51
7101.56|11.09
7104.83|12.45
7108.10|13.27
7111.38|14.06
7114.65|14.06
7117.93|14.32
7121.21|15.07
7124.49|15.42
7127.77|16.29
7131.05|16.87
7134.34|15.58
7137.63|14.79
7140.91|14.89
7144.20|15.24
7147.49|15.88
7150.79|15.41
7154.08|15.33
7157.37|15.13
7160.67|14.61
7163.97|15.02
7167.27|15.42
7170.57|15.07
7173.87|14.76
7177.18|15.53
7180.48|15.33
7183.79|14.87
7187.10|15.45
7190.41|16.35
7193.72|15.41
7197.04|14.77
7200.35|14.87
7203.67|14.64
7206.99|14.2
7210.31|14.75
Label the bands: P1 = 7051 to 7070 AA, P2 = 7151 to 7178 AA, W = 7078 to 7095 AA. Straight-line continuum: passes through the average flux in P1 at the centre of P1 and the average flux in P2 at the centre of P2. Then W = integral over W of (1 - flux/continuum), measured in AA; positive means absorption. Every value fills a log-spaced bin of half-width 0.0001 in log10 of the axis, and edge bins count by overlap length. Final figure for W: 2.6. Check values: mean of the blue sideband 15.2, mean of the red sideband 15.1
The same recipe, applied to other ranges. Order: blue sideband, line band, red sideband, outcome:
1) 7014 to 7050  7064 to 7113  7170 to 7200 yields 7.6 AA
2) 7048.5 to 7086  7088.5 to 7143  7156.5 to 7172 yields 4.1 AA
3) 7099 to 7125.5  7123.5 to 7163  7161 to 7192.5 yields -2.9 AA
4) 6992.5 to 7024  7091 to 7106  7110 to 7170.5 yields 4.1 AA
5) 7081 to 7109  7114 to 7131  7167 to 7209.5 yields -3.0 AA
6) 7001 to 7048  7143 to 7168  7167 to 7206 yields 0.0 AA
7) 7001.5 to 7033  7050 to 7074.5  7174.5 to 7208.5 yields 1.1 AA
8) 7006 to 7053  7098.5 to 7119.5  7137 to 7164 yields 3.1 AA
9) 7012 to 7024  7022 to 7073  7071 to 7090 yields -0.7 AA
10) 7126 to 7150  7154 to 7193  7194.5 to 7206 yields -0.3 AA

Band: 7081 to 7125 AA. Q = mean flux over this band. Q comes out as 13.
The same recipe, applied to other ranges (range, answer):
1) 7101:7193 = 15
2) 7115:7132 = 15.4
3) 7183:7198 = 15.4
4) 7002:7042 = 15.8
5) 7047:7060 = 15.4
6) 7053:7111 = 13.5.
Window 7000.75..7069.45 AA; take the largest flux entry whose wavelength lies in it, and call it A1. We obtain 16.92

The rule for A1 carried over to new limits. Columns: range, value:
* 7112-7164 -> 16.87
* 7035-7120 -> 15.91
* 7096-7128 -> 16.29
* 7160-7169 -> 15.42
